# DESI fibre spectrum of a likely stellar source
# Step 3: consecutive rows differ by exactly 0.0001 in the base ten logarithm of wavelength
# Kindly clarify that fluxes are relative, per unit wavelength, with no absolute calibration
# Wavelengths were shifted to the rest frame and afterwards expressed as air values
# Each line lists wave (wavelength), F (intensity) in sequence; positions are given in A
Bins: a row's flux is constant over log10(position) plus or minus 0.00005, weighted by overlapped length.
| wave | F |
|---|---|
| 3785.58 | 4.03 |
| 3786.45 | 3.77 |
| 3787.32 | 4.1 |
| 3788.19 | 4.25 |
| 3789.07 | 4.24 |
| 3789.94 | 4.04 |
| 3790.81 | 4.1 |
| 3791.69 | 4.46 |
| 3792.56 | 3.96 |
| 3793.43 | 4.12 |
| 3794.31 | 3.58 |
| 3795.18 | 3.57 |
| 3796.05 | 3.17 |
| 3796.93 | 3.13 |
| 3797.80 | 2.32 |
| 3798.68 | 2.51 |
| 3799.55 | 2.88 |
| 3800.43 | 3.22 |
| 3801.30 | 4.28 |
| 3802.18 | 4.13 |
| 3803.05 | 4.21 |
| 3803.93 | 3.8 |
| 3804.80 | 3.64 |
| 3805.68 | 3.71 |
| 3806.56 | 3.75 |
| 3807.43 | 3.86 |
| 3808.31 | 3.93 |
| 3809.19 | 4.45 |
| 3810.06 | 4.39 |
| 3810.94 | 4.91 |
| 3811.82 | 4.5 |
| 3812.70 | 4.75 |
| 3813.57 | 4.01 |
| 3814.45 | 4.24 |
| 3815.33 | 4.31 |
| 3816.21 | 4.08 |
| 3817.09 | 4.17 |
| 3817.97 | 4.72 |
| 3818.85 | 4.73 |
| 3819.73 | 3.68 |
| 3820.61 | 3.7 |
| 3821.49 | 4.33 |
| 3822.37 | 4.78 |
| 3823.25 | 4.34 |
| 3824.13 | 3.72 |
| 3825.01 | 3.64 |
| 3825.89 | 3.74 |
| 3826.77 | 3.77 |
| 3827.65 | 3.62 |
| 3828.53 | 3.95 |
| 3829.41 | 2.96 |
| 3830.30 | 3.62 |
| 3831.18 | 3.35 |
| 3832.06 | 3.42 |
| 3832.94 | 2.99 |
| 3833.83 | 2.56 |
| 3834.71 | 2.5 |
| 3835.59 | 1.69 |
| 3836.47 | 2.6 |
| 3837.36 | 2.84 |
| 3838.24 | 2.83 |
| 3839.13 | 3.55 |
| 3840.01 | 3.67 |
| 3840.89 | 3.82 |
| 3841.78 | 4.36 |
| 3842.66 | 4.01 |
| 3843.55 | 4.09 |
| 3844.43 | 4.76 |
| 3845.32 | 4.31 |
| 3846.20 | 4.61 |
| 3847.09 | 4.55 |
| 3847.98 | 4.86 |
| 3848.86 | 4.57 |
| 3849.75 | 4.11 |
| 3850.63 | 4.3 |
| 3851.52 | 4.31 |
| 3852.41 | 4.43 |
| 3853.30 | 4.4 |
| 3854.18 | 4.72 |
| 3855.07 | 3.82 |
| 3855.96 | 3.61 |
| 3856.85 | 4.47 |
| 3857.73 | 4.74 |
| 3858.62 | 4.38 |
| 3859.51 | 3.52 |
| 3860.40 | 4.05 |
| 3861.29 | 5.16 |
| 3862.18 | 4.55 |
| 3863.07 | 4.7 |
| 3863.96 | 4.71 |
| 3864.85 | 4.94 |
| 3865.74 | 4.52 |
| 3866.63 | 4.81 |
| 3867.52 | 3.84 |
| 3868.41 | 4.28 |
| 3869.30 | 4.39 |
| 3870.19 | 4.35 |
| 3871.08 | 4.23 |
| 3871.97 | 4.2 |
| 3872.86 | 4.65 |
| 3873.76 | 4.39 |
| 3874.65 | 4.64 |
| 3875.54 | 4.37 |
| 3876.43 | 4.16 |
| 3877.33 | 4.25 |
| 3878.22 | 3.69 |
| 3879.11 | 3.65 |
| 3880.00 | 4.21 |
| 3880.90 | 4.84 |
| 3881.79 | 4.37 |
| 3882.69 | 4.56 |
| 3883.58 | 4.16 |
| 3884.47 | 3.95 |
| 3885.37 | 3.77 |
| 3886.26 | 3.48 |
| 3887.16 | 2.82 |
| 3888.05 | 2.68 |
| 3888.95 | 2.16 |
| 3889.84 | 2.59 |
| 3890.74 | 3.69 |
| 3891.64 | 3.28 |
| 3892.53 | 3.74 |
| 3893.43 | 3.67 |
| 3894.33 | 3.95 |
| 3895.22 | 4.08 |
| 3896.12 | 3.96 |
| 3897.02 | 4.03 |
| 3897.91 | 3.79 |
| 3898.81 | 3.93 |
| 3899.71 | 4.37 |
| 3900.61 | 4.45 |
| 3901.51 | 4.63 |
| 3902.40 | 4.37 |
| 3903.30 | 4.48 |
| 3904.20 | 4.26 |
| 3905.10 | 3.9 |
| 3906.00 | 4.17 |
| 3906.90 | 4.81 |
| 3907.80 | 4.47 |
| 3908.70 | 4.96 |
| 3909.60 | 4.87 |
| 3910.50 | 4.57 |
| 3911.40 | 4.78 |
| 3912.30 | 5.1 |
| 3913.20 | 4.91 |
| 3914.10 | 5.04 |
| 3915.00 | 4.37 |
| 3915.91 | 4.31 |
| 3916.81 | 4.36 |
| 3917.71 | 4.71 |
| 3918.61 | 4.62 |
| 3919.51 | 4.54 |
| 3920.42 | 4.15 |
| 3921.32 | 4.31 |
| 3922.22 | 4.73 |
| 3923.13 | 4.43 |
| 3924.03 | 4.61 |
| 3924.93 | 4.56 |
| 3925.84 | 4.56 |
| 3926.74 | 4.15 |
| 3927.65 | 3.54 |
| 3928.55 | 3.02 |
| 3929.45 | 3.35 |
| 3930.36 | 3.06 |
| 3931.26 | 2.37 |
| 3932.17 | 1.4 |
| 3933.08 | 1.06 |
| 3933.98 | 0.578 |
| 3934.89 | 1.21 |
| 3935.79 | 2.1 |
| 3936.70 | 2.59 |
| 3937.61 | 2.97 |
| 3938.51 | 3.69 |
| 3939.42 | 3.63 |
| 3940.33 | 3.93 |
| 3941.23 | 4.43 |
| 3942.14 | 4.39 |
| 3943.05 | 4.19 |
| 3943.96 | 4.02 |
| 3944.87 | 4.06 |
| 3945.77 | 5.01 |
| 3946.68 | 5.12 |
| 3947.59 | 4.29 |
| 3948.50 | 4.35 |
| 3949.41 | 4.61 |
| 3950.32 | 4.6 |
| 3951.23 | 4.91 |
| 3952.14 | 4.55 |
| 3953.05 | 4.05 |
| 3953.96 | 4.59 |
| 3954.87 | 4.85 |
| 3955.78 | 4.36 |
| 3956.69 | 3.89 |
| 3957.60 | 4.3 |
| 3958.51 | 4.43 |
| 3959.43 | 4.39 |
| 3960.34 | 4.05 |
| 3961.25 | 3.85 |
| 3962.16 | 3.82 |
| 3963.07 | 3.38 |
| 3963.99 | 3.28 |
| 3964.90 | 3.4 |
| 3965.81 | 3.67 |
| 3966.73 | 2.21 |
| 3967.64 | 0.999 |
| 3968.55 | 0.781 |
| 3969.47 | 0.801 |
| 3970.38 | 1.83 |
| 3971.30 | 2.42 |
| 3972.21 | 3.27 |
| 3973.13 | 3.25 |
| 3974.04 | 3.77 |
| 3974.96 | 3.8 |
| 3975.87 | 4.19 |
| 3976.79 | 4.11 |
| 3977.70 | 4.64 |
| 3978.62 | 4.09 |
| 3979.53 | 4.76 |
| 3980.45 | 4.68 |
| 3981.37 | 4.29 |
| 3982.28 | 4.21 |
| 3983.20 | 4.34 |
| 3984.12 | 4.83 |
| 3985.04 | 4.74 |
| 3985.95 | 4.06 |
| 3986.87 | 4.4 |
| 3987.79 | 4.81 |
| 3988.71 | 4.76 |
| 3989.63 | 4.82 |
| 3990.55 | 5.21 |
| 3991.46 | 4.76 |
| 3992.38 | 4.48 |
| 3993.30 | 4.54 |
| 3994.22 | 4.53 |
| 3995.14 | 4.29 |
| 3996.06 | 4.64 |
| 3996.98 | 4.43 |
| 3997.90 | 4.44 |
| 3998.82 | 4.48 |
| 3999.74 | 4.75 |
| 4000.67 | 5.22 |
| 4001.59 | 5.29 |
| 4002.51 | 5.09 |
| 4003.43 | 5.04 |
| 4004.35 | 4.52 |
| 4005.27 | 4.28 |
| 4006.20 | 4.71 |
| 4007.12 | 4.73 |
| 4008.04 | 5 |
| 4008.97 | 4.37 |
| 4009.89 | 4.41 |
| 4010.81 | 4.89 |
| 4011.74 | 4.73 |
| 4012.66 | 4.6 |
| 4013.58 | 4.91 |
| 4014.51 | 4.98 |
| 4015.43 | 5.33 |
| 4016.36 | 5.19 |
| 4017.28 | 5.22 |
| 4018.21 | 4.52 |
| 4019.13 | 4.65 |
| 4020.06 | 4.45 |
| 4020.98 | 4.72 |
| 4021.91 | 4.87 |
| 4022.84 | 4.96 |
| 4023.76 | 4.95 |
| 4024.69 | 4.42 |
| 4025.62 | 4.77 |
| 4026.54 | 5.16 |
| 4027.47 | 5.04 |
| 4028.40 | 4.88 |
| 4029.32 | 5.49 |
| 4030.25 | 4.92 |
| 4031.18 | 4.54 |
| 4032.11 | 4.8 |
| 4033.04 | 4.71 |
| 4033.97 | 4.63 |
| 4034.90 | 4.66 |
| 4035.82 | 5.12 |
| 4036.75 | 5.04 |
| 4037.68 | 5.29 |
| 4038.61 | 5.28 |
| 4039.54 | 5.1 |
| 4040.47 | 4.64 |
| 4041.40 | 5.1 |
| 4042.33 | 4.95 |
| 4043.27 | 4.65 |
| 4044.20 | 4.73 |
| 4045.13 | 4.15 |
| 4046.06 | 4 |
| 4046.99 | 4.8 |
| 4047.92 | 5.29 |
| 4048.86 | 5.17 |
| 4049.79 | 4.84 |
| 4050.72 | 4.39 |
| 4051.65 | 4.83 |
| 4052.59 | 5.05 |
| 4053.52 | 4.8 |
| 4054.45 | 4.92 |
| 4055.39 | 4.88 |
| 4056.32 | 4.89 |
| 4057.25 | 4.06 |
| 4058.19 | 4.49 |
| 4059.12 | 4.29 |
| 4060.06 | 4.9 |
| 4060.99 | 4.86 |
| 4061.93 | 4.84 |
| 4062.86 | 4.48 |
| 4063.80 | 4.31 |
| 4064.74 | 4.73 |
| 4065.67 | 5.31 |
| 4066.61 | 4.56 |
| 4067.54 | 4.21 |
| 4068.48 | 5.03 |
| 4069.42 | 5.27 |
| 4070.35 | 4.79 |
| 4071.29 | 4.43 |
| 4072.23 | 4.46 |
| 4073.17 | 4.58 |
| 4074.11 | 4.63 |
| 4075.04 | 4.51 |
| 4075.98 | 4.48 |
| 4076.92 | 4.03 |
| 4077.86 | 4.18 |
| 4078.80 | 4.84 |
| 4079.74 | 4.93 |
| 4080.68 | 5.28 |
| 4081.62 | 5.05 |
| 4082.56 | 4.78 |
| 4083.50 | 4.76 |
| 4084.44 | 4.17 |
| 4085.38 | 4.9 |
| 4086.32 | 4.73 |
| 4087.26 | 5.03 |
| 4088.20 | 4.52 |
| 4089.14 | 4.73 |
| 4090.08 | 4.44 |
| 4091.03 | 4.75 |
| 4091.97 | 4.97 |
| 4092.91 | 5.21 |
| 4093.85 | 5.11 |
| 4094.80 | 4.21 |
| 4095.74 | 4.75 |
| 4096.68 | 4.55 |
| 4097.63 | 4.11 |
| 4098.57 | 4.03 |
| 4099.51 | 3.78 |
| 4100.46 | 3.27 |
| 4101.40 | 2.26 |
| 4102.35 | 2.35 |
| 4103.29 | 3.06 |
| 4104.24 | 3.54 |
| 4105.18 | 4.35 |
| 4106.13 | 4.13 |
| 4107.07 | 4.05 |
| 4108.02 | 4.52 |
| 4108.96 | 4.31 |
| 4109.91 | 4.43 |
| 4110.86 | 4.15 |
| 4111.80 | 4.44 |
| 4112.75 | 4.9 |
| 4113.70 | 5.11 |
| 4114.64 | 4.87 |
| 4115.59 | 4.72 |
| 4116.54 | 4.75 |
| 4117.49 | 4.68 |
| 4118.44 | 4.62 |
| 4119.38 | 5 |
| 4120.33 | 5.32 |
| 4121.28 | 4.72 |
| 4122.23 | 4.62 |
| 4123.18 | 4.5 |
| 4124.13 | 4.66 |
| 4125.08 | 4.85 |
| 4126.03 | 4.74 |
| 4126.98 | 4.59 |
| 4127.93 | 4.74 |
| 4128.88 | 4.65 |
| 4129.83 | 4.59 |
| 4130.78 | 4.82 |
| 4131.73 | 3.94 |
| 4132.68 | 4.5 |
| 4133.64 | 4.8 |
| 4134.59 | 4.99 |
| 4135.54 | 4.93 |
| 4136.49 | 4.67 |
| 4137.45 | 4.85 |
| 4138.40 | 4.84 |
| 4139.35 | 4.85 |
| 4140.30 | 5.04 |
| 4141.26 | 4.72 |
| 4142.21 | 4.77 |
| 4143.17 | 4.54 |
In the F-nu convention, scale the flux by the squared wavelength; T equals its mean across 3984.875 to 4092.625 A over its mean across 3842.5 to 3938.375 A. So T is 1.27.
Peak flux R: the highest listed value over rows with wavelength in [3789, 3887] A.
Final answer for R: 5.16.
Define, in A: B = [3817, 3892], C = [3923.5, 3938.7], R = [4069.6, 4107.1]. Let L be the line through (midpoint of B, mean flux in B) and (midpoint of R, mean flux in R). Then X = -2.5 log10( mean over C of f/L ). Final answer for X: 0.39 mag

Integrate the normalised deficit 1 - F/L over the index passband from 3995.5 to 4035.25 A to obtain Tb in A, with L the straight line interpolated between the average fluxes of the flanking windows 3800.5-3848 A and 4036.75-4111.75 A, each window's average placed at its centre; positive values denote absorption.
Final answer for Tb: -3.7 A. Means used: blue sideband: 3.87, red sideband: 4.55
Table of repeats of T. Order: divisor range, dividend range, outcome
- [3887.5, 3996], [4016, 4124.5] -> 1.26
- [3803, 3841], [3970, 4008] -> 1.27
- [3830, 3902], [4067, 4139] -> 1.28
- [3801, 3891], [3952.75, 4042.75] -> 1.18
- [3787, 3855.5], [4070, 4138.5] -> 1.34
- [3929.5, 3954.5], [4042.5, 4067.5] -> 1.40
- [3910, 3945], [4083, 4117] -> 1.26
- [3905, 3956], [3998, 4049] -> 1.26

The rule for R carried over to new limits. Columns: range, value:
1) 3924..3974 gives 5.12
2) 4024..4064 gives 5.49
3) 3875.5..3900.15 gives 4.84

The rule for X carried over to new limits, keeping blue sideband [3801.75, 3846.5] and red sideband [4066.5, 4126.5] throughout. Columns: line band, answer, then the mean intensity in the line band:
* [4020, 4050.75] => -0.12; 4.85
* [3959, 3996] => 0.11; 3.82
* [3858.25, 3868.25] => -0.14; 4.46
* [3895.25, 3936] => 0.02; 3.96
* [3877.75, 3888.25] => 0.03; 3.88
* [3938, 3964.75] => -0.02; 4.23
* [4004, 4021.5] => -0.11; 4.75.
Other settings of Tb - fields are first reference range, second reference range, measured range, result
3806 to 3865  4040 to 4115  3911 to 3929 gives -1.0 A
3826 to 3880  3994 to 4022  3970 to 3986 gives 2.2 A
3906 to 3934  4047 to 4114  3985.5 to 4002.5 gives -1.6 A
